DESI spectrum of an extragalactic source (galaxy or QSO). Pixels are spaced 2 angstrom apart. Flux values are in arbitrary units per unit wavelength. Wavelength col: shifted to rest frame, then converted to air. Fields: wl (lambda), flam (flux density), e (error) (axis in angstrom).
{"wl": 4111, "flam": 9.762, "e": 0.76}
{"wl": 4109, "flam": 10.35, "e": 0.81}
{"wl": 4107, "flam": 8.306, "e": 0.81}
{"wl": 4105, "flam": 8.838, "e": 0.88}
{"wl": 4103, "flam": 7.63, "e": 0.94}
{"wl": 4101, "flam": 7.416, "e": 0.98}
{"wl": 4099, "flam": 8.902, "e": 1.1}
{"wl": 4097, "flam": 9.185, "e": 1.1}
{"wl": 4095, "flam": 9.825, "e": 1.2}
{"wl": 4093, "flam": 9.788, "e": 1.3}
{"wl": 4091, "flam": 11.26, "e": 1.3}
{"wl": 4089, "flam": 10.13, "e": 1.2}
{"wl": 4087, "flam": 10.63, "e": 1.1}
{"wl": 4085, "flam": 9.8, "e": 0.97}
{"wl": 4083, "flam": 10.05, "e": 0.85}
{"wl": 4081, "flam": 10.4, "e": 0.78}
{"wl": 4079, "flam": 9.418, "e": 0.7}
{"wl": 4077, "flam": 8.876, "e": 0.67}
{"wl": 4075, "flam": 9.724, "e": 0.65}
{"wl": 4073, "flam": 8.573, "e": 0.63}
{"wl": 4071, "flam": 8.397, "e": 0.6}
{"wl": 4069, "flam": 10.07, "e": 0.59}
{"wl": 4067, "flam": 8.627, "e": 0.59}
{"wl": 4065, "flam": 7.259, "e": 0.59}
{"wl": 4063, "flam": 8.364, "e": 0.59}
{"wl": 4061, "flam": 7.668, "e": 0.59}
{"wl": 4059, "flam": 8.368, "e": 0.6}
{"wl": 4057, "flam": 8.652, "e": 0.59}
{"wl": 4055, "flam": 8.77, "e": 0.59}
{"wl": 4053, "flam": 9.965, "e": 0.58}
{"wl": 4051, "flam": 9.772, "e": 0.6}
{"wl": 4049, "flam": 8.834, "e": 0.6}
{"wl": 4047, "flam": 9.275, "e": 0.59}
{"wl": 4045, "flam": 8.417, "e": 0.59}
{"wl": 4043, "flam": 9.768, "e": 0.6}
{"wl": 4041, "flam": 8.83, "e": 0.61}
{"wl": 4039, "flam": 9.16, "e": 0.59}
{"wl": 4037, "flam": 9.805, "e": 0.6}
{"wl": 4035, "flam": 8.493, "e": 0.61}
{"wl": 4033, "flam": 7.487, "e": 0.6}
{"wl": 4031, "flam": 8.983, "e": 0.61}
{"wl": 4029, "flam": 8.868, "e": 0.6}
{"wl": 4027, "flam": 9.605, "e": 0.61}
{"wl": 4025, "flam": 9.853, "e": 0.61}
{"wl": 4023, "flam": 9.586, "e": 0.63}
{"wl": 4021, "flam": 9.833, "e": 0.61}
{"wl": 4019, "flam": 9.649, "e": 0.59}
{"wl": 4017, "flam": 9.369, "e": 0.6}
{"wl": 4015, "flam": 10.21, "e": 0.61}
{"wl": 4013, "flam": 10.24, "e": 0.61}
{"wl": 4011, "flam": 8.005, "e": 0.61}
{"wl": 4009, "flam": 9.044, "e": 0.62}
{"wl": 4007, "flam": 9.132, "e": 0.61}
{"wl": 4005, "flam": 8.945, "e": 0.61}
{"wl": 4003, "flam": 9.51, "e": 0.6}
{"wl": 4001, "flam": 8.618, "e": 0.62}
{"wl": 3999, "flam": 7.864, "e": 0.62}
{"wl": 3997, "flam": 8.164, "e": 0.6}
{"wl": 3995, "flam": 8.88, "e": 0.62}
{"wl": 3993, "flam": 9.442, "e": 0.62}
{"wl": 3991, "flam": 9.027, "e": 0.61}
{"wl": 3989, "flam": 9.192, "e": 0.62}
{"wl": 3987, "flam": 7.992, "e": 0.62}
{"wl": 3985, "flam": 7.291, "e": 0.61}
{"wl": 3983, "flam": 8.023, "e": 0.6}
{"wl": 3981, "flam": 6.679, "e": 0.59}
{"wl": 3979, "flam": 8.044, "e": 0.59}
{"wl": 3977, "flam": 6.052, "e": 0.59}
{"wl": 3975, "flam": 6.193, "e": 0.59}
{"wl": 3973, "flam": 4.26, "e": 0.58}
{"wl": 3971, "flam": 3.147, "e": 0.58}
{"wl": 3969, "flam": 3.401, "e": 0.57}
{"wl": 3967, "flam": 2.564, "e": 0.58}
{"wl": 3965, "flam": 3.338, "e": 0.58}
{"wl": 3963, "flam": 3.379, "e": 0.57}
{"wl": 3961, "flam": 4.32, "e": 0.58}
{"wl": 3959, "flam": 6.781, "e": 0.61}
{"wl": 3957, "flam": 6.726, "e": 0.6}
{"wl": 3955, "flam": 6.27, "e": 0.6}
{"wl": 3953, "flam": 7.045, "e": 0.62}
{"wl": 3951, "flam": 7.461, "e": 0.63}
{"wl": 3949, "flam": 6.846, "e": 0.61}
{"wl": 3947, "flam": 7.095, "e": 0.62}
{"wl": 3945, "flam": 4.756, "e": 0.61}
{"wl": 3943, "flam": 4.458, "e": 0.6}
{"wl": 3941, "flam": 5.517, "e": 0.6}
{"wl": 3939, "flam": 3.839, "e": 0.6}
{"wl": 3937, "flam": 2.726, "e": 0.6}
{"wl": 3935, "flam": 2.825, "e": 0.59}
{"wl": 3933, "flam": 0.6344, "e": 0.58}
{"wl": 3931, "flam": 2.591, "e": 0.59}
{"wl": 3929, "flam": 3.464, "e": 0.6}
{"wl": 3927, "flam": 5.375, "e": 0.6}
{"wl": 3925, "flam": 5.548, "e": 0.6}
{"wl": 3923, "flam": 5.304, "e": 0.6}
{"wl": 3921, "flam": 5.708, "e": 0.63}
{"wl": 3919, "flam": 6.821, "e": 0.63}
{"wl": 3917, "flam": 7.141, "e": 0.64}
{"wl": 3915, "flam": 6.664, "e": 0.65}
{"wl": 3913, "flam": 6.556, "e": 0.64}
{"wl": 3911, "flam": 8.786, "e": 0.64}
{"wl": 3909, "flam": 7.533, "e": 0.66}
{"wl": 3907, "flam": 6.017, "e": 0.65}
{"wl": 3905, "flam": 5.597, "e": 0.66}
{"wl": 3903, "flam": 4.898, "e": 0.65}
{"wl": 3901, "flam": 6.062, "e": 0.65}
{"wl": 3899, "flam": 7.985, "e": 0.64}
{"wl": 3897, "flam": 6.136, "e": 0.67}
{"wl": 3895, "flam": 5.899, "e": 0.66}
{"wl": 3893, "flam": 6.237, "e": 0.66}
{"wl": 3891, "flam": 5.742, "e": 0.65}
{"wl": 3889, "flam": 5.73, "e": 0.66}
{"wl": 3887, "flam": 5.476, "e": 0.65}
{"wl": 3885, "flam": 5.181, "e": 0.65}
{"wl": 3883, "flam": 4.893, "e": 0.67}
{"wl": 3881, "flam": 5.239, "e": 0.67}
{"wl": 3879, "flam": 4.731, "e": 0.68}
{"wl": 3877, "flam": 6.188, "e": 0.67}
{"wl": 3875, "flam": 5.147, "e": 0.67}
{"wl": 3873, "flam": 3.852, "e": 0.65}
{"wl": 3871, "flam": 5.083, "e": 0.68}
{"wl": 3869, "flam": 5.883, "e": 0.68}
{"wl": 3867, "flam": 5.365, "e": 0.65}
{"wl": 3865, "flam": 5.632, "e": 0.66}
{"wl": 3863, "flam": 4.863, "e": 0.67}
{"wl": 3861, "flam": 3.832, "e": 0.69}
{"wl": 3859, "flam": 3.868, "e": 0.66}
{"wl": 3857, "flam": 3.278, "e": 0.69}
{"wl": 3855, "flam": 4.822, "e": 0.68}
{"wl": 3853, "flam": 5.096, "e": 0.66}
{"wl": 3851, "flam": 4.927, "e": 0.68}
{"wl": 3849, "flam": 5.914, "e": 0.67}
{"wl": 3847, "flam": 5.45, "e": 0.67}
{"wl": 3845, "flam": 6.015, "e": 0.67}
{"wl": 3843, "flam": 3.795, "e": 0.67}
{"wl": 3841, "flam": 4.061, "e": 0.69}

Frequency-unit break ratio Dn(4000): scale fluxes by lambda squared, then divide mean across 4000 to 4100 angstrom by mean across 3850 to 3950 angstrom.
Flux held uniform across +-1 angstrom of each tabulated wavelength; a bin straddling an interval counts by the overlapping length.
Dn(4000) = 1.9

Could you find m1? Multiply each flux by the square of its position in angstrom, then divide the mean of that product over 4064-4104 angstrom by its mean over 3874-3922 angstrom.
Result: 1.7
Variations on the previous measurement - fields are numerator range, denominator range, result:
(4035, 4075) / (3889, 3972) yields 1.77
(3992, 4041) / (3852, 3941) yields 1.85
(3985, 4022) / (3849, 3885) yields 1.97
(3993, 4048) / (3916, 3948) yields 2.06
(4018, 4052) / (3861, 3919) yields 1.69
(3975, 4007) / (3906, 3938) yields 1.63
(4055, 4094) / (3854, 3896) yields 2.01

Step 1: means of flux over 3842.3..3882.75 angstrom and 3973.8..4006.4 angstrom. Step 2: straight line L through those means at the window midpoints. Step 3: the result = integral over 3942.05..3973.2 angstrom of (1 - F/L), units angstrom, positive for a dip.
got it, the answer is 9.1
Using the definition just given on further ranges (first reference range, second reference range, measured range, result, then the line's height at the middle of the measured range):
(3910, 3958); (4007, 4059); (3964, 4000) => 3.50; 7.25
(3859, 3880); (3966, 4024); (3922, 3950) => 9.35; 6.52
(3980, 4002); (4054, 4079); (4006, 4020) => -1.64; 8.39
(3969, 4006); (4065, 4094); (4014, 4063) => -2.63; 8.68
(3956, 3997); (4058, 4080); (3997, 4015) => -4.86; 7.04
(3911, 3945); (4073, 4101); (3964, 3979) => 4.36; 6.16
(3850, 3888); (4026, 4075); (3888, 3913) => -3.51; 5.6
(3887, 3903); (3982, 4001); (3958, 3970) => 5.87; 7.78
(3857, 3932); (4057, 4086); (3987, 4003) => -2.67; 7.49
